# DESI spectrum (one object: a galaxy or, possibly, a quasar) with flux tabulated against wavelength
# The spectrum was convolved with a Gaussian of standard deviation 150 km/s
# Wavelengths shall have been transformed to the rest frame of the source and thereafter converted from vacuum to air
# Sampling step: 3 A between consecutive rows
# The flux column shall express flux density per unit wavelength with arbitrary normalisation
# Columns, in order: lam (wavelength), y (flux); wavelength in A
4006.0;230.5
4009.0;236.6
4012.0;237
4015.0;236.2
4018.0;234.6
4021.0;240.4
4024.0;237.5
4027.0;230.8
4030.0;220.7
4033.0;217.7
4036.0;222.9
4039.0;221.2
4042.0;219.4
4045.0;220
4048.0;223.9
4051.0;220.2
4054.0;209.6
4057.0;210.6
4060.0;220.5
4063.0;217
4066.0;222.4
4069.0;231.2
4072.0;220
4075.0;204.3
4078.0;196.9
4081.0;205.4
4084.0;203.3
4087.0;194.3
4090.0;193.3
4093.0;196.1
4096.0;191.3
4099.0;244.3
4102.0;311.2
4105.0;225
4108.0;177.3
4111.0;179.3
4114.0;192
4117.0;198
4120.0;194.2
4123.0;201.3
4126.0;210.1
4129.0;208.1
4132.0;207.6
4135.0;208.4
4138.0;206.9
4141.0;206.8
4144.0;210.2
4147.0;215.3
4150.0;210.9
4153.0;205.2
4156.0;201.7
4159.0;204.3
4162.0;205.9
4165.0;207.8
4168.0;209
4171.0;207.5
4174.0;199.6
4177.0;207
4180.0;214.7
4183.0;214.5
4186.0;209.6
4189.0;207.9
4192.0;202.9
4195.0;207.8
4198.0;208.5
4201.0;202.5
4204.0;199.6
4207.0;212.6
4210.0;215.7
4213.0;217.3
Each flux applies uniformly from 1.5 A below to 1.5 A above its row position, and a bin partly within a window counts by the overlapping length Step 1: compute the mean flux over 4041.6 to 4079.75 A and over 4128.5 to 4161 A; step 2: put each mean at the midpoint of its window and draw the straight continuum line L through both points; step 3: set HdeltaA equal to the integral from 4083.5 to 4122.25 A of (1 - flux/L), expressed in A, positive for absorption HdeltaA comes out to 0.81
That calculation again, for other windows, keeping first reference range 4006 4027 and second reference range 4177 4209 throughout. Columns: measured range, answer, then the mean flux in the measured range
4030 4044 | 0.75 A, 220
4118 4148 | 1.52 A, 207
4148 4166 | 0.65 A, 206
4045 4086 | 2.54 A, 214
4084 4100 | 1.54 A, 203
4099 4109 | -0.88 A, 242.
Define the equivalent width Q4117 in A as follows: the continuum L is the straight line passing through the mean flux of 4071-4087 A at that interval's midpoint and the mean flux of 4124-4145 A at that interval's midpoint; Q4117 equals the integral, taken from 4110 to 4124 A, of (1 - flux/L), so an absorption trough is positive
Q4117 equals 0.9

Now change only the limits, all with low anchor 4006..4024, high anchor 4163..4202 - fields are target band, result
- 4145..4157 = 0.3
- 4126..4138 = 0.5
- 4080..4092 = 1.4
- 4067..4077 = 0.4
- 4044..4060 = 0.9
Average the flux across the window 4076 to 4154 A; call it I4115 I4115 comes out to 207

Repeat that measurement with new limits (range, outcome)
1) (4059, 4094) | 209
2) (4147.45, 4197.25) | 207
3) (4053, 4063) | 214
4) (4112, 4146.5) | 204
